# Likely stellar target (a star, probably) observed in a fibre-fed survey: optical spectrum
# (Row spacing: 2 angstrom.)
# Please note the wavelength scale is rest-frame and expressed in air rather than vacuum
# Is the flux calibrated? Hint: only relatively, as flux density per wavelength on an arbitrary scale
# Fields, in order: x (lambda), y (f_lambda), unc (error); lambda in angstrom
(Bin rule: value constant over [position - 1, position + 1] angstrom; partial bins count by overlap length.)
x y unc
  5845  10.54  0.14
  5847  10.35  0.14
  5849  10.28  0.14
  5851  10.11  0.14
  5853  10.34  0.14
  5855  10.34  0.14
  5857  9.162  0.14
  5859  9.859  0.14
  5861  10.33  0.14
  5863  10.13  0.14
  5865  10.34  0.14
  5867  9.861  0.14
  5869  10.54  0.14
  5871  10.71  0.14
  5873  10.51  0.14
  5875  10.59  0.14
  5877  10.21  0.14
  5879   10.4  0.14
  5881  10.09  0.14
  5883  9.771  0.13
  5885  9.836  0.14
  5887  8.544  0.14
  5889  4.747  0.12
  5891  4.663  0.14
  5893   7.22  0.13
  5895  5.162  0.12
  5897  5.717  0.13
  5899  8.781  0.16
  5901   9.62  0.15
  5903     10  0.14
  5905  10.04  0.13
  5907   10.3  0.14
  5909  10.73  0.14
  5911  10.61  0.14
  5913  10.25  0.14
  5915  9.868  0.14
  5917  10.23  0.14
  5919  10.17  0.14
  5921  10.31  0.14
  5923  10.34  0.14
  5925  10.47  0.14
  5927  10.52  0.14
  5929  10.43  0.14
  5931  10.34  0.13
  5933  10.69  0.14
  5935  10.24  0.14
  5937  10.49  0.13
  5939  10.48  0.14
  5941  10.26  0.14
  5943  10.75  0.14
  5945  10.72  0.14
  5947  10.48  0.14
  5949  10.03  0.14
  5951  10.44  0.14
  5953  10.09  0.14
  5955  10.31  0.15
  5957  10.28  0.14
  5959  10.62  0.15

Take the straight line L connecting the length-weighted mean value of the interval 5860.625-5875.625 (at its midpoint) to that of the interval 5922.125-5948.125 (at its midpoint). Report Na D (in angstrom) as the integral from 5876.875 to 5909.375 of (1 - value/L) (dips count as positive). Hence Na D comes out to 6.0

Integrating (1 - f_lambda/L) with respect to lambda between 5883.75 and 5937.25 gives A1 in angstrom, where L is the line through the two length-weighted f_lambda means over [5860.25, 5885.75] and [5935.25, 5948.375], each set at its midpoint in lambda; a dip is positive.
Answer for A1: 5.9 angstrom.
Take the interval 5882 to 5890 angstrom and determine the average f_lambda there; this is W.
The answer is 8.22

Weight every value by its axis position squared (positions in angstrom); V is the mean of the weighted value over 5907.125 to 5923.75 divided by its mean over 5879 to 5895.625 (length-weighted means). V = 1.3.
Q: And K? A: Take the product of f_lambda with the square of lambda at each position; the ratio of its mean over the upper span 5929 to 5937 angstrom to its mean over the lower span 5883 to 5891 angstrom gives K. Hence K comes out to 1.40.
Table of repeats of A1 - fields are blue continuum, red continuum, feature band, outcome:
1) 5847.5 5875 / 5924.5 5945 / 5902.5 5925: 0.28 angstrom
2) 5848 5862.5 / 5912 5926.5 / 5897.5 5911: 0.52 angstrom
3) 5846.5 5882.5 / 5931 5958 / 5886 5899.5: 5.21 angstrom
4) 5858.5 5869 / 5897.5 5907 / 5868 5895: 2.60 angstrom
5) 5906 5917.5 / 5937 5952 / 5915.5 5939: 0.03 angstrom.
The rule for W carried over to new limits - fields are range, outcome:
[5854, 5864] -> 9.96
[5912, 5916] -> 10.1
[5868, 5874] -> 10.6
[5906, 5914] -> 10.5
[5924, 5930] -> 10.5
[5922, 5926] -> 10.4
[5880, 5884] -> 9.93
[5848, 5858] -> 10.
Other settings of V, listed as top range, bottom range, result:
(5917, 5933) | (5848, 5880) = 1.04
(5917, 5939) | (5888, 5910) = 1.33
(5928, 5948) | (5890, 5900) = 1.69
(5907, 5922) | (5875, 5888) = 1.06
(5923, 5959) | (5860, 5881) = 1.03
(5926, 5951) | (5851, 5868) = 1.07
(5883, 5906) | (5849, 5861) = 0.78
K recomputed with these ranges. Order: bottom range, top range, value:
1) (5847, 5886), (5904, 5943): 1.04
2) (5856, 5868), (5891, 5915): 0.90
